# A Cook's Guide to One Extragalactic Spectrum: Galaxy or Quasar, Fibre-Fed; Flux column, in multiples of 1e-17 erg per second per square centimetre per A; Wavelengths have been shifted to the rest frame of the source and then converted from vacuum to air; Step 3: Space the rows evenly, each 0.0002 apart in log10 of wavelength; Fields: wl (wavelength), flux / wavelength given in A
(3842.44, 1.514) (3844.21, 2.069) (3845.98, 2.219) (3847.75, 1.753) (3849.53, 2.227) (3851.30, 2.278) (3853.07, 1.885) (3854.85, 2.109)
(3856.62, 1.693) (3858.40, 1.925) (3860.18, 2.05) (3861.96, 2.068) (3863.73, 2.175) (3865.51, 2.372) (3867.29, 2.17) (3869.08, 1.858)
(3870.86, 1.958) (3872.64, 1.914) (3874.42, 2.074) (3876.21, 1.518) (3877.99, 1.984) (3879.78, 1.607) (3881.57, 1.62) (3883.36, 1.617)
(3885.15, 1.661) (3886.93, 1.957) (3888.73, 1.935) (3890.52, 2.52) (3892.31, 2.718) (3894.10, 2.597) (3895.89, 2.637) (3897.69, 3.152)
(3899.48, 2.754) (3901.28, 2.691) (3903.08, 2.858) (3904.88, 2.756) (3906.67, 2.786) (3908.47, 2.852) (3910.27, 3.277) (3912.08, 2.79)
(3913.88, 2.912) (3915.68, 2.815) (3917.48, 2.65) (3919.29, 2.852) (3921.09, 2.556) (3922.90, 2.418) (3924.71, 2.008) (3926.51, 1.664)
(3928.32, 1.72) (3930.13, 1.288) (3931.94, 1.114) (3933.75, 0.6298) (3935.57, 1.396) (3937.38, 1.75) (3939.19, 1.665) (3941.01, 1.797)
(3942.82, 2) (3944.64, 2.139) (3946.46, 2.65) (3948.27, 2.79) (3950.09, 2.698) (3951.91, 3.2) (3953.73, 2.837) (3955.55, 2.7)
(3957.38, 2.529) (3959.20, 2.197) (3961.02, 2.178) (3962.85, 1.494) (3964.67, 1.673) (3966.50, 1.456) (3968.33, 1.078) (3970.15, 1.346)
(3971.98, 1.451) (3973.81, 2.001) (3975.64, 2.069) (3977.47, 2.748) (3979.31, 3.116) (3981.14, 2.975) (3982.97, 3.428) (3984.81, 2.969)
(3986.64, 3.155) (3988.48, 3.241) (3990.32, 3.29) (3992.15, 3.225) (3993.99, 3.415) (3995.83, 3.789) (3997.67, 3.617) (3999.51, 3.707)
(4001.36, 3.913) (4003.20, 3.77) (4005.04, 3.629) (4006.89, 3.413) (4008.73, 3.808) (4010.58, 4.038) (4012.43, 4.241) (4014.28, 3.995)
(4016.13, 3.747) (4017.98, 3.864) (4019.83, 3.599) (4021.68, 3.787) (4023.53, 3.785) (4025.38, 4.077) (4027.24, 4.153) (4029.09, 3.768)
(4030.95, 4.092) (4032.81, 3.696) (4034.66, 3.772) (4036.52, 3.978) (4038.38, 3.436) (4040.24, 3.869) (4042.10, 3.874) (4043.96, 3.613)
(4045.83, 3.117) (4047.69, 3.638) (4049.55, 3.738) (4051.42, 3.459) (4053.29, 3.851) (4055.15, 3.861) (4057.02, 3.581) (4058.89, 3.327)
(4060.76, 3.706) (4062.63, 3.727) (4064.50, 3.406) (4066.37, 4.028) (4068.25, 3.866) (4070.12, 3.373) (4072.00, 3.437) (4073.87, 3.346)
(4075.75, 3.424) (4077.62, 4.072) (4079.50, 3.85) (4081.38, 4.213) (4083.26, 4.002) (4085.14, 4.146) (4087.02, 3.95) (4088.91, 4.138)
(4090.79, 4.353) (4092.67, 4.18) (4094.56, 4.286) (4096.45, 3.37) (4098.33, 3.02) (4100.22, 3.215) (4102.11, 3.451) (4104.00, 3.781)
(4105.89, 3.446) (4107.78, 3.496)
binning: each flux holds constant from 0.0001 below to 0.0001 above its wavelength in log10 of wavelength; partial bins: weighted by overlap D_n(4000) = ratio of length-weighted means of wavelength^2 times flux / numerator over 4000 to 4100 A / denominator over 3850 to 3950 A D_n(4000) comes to 1.9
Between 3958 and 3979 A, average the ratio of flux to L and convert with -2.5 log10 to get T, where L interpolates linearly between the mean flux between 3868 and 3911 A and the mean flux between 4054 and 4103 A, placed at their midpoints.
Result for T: 0.50 mag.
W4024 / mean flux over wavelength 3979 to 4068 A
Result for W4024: 3.66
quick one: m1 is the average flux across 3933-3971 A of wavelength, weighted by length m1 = 2.02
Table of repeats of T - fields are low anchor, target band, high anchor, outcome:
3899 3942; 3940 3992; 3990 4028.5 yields 0.245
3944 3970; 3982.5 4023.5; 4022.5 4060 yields -0.187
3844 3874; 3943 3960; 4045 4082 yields 0.063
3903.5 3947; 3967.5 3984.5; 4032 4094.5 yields 0.219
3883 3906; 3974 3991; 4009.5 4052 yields 0.132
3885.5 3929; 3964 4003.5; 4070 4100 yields 0.127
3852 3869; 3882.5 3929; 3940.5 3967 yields -0.157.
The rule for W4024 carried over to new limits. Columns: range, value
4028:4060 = 3.69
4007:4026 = 3.87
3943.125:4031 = 3.05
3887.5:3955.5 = 2.38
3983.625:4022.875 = 3.63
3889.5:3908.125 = 2.75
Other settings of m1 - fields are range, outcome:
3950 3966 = 2.35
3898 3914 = 2.86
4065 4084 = 3.75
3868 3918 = 2.37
